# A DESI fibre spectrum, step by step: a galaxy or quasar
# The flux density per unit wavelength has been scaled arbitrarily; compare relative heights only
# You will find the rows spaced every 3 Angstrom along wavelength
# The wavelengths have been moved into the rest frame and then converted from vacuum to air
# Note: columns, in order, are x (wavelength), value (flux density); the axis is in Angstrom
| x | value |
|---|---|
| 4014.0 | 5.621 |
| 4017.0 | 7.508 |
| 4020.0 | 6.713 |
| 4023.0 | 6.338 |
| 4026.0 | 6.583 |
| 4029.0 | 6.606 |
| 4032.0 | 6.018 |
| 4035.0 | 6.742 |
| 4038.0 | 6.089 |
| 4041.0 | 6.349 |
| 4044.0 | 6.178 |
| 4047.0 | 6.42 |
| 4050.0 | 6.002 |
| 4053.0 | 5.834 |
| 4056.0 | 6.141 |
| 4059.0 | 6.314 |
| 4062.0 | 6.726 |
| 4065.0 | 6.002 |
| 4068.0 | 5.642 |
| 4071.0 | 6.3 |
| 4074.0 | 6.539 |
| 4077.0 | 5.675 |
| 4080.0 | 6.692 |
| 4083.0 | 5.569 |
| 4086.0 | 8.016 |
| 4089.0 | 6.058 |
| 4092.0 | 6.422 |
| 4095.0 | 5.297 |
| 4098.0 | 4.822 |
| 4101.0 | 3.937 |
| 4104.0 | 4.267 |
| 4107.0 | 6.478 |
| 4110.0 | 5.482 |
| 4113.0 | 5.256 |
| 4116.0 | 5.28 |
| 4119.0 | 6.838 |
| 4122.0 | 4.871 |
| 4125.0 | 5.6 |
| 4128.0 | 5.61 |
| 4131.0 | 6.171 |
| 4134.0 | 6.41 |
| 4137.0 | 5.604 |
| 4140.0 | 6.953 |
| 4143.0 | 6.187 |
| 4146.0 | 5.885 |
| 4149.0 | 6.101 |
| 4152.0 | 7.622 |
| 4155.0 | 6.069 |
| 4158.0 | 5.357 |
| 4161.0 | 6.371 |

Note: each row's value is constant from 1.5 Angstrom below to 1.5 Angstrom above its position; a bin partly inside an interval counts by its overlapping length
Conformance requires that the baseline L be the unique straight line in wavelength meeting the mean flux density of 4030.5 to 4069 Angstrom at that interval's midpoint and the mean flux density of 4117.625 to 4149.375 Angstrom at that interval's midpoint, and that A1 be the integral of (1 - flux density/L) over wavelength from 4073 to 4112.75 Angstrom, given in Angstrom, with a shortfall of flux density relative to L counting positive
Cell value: 2.2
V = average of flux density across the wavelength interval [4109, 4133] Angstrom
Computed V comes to 5.66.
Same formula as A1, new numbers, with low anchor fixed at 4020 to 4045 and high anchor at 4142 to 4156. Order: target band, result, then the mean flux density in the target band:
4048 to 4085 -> 1.4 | 6.15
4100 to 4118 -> 3.4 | 5.2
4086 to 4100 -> 1.2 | 5.84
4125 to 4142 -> 0.8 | 6.1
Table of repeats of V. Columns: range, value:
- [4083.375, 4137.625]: 5.69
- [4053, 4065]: 6.27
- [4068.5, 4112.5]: 5.81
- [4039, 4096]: 6.23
